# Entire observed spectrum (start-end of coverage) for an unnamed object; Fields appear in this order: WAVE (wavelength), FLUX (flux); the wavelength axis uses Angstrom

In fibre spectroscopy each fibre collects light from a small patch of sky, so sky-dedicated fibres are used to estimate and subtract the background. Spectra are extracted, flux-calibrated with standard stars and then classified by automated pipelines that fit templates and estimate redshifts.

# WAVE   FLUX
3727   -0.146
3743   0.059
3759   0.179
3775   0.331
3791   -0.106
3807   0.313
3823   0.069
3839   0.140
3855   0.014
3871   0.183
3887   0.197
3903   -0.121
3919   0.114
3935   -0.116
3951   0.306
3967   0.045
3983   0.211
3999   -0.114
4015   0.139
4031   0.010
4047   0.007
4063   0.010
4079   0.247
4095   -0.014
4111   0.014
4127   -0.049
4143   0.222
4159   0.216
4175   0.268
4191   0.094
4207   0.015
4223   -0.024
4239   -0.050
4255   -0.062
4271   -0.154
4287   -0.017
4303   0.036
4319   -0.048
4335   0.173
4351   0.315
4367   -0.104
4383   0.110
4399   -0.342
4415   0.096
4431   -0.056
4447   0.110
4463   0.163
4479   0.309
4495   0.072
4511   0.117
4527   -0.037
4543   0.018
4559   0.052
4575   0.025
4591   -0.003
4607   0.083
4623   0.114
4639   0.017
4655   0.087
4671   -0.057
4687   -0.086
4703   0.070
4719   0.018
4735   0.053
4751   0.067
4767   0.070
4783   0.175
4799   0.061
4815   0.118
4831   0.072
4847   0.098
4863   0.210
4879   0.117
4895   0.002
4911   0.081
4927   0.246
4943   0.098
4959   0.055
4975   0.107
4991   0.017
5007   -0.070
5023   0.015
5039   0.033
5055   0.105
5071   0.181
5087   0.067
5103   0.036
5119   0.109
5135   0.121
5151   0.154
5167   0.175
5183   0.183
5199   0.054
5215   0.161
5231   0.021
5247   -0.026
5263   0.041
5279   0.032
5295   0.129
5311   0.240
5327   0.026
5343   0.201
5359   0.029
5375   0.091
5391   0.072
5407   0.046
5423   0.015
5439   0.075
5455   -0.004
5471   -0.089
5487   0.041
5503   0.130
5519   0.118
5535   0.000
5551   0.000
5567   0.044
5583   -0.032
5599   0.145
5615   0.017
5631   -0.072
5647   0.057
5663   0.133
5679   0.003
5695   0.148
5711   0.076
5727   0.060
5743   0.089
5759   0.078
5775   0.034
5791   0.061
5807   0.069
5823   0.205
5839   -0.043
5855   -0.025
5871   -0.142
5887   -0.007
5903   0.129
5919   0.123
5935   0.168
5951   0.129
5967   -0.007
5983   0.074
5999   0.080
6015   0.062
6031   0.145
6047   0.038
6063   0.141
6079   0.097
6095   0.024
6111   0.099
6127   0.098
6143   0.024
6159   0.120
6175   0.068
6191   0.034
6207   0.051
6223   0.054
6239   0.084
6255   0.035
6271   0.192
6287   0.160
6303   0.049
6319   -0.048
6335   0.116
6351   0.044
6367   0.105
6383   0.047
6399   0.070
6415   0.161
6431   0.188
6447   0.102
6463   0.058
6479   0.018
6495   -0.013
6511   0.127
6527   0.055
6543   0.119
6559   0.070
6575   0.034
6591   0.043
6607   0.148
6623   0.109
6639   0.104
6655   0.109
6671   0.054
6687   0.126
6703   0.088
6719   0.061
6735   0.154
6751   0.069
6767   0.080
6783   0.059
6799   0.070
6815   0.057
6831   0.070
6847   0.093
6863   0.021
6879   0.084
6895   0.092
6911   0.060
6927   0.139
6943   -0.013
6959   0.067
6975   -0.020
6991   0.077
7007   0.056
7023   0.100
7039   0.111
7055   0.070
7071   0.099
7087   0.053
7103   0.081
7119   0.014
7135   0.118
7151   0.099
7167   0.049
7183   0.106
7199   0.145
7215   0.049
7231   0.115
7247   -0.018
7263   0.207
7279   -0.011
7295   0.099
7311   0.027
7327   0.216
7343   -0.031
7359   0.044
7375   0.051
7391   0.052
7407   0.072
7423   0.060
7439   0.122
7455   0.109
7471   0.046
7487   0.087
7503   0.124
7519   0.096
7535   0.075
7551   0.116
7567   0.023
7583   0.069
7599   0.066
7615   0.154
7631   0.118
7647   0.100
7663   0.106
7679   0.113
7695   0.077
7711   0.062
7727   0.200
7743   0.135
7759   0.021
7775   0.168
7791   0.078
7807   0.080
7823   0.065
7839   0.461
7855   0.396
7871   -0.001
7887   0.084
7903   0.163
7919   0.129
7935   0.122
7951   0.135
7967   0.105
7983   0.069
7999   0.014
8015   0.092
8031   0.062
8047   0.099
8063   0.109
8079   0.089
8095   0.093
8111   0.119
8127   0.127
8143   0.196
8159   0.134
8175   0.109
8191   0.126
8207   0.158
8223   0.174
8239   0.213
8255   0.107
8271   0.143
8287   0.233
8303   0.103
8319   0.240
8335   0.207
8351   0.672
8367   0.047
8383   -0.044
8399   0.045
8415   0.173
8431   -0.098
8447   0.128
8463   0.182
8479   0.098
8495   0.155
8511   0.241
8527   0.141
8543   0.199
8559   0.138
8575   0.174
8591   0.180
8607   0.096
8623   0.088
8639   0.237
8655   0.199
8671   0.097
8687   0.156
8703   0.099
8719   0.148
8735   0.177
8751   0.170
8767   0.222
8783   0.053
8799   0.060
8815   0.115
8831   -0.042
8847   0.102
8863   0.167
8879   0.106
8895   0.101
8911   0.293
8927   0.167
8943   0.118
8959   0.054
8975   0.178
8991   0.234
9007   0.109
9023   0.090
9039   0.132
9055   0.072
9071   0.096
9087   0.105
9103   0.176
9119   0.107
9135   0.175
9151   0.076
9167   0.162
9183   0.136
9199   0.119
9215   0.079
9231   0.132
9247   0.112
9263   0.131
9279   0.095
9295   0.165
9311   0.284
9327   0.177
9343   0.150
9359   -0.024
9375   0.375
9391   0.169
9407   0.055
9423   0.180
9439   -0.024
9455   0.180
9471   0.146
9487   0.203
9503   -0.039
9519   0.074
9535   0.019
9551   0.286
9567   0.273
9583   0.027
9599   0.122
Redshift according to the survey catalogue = 1.10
